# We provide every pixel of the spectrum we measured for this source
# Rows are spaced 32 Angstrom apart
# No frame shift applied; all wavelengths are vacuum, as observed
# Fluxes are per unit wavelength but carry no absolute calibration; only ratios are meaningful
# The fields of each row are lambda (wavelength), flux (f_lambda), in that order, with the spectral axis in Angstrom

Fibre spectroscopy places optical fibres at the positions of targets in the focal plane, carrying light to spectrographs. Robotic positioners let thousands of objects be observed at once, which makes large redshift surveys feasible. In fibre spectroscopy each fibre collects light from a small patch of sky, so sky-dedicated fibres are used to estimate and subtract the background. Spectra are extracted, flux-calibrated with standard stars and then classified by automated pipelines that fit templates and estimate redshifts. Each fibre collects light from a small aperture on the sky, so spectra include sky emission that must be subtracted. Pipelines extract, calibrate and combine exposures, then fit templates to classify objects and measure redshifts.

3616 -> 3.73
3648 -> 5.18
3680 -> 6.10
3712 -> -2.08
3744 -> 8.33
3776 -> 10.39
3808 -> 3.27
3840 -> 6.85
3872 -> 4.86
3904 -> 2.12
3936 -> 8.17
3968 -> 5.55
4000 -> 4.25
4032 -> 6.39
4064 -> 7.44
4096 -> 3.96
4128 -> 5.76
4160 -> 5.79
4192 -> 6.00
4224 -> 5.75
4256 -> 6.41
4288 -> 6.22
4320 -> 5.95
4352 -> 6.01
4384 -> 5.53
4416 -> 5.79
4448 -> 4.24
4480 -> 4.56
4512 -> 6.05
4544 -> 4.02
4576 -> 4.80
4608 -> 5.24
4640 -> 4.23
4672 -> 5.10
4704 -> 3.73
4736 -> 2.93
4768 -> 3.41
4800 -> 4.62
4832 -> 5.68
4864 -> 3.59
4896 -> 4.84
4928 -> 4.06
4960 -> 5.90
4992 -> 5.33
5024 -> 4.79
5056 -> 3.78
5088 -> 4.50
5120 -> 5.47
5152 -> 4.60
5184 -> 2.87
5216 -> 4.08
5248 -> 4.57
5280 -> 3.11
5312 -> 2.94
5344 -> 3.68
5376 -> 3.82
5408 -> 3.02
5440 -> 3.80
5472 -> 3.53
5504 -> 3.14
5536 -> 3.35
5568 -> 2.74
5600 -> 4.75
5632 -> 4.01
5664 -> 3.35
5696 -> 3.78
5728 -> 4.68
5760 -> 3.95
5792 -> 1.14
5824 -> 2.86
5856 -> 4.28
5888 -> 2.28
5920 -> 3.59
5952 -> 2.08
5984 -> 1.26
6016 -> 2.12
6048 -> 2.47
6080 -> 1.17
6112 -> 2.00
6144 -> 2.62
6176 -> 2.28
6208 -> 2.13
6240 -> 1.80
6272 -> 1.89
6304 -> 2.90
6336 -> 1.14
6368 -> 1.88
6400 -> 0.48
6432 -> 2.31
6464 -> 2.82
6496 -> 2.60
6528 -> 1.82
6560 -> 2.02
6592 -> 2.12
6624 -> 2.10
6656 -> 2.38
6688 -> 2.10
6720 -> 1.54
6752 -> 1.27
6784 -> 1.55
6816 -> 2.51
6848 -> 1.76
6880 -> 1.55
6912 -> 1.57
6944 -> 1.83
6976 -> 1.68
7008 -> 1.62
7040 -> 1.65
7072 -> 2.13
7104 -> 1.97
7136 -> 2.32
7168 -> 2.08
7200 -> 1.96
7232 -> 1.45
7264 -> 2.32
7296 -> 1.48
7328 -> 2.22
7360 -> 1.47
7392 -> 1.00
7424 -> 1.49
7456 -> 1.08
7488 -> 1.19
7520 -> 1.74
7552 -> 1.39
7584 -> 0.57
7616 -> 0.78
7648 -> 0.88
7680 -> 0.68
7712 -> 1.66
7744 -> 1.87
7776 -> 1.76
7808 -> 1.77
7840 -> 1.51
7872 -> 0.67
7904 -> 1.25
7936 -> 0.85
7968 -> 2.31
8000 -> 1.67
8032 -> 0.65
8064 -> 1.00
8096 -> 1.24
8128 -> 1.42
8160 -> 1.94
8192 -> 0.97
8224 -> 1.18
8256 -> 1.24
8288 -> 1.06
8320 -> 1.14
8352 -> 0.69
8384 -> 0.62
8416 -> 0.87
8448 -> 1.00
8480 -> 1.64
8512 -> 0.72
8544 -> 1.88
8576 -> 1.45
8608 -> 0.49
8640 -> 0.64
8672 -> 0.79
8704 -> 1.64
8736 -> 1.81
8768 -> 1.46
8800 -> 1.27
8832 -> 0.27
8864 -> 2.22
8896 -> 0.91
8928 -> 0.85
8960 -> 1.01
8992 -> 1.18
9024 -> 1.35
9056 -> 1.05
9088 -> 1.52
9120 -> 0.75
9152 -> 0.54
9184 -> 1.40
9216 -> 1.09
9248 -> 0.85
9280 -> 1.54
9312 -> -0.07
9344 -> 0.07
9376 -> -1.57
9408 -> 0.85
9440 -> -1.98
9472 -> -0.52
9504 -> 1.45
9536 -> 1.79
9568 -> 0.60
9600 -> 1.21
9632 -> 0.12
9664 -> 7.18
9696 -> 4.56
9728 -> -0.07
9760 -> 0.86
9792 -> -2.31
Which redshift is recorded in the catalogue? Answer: 1.60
